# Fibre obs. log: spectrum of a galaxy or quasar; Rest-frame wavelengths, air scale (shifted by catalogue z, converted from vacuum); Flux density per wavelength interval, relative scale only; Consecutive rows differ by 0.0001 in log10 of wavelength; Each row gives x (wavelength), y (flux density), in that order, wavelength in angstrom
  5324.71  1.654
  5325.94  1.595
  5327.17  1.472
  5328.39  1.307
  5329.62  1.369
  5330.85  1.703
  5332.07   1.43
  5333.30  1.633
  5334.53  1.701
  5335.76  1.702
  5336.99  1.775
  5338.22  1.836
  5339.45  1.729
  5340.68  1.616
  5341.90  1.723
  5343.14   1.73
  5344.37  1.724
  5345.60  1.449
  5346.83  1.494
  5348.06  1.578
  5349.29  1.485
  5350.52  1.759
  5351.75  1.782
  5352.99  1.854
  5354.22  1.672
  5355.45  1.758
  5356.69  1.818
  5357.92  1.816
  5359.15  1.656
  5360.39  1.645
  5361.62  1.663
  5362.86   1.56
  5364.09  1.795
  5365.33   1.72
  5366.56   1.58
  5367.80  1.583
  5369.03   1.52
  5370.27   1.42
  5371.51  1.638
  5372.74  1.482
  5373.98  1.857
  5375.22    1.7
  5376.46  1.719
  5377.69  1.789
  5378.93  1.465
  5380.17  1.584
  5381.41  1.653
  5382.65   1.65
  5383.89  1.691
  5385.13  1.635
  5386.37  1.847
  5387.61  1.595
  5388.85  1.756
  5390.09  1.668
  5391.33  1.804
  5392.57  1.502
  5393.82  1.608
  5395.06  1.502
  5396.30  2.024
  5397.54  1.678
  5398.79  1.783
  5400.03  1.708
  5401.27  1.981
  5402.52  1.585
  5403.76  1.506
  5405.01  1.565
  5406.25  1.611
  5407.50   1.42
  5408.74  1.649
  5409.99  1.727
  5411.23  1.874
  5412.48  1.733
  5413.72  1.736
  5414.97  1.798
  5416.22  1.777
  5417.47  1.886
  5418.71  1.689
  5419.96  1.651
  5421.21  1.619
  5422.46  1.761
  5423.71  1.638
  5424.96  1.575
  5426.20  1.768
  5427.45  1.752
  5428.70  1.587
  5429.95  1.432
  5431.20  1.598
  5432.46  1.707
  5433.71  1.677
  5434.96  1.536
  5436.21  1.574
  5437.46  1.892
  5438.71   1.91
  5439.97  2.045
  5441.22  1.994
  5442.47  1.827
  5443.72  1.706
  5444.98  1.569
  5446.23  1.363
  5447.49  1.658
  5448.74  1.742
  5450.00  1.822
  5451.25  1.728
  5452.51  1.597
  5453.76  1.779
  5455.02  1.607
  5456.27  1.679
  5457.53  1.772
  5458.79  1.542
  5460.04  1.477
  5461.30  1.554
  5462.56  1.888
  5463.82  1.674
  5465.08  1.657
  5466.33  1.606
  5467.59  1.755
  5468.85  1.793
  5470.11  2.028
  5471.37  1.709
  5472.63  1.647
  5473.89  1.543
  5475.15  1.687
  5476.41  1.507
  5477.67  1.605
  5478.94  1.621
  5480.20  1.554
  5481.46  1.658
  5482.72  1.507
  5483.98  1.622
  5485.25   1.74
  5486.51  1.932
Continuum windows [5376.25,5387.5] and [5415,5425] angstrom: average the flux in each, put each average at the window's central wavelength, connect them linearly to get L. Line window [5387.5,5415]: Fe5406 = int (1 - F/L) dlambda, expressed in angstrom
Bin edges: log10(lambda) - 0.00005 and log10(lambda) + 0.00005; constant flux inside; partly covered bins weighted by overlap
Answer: 0.0 angstrom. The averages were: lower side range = 1.67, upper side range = 1.71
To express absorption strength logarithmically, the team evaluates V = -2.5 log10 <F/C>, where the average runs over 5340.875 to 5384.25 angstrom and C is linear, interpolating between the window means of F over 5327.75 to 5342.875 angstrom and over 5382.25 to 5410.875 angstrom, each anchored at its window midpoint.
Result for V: 0.00 mag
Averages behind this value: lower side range 1.63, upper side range 1.68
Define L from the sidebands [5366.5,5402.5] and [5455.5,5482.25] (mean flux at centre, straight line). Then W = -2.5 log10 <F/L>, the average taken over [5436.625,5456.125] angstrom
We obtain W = -0.05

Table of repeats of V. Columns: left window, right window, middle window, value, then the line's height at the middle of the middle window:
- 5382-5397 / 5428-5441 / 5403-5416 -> 0.02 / 1.7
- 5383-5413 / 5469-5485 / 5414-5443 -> -0.04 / 1.67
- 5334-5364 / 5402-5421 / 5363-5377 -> 0.03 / 1.69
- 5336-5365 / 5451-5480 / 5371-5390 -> 0.01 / 1.69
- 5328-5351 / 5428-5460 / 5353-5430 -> -0.02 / 1.65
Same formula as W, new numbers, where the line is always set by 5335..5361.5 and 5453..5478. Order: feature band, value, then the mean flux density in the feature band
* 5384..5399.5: -0.008 mag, 1.7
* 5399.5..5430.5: 0.002 mag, 1.68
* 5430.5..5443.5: -0.057 mag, 1.77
